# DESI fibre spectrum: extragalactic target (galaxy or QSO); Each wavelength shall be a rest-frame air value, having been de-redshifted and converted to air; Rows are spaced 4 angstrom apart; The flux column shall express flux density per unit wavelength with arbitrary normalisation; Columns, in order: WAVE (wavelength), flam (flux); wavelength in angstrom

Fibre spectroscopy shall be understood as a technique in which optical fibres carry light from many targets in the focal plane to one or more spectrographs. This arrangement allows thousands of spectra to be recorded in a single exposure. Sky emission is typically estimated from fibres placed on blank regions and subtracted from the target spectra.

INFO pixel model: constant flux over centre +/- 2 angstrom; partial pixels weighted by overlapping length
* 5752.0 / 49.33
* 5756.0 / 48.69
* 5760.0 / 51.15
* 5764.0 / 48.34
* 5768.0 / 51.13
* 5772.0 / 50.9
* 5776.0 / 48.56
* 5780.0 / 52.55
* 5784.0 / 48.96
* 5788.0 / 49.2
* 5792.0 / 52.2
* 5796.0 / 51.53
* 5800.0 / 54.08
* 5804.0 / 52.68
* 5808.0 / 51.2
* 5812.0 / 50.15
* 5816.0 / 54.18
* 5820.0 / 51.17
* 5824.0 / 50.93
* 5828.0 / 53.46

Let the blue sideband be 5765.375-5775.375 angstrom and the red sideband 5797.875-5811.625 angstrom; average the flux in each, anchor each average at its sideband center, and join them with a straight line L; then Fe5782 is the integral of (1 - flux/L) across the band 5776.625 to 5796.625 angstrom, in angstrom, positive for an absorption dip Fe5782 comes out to 0.3 angstrom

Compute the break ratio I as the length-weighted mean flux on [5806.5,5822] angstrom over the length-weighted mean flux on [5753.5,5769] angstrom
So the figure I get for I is 1.04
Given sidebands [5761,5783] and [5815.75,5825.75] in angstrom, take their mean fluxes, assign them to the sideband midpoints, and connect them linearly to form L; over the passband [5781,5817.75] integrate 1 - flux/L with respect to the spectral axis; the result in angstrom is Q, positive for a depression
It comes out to -0.3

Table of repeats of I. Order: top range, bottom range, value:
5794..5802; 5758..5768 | 1.06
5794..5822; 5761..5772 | 1.04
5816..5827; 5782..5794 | 1.03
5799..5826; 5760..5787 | 1.04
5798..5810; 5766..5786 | 1.04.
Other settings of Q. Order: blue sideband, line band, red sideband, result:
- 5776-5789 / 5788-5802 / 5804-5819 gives -0.3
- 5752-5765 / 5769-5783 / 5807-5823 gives -0.1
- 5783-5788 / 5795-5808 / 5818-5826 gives -0.7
